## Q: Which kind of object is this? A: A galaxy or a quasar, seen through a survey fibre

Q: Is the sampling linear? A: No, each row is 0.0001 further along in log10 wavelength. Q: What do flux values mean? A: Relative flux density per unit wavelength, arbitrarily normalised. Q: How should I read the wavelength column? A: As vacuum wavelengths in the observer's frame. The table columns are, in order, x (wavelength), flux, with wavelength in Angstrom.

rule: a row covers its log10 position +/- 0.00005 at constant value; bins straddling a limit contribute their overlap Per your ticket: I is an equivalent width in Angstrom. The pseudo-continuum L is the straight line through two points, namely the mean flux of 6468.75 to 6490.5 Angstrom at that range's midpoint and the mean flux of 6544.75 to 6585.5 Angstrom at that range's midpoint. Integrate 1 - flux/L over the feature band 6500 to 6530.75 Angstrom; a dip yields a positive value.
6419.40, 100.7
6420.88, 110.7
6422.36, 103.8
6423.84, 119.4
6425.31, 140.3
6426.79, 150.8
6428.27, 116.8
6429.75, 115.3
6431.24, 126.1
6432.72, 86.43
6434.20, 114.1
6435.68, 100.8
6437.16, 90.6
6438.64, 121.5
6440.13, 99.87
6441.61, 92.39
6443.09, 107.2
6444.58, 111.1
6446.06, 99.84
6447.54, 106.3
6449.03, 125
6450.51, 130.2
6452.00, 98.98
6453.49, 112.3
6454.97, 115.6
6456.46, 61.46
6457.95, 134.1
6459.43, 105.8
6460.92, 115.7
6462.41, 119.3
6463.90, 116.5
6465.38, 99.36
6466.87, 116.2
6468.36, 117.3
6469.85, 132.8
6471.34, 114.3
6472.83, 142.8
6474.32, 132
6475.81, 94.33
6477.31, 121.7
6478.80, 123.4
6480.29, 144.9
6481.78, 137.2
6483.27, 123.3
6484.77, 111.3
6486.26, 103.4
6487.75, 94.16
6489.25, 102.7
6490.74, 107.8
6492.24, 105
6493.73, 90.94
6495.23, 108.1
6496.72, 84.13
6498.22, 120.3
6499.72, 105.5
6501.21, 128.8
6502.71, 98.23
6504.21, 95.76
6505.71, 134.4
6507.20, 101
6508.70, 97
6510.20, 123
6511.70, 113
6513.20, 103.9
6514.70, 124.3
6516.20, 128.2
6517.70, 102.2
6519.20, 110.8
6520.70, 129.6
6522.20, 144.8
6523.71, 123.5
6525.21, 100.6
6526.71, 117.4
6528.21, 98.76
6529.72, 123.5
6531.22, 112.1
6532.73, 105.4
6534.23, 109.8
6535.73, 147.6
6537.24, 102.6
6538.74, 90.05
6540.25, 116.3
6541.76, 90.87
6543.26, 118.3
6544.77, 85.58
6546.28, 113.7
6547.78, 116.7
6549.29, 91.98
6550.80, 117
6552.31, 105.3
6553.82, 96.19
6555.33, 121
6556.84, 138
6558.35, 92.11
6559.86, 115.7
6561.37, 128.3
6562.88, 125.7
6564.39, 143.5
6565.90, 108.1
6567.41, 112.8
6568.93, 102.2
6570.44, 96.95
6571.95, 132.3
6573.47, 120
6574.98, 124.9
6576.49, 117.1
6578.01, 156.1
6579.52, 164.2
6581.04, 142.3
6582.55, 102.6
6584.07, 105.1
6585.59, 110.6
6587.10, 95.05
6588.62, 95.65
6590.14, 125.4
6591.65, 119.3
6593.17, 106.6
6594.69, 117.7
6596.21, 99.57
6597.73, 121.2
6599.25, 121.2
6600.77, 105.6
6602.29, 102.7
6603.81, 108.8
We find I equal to 1.1 Angstrom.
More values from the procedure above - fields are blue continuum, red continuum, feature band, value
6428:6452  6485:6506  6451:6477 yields -1.64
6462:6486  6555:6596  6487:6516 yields 3.13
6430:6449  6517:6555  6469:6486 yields -2.66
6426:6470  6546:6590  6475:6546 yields 1.45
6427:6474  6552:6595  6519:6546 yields 0.76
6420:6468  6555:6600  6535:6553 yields 1.37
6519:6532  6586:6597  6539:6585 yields -1.52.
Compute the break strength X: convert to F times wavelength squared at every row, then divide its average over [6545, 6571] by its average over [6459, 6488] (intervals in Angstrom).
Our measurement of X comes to 1.0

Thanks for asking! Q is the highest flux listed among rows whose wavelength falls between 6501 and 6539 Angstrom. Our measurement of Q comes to 147.6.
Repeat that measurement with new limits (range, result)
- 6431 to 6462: 134.1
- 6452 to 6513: 144.9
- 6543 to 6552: 118.3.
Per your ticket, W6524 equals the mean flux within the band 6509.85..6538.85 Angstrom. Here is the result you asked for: 116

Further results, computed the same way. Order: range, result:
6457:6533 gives 114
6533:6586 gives 116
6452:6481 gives 116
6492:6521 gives 110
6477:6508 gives 111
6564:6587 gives 121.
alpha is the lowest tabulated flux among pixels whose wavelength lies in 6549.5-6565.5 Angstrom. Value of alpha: 92.11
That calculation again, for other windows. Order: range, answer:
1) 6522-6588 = 85.58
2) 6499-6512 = 95.76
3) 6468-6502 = 84.13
